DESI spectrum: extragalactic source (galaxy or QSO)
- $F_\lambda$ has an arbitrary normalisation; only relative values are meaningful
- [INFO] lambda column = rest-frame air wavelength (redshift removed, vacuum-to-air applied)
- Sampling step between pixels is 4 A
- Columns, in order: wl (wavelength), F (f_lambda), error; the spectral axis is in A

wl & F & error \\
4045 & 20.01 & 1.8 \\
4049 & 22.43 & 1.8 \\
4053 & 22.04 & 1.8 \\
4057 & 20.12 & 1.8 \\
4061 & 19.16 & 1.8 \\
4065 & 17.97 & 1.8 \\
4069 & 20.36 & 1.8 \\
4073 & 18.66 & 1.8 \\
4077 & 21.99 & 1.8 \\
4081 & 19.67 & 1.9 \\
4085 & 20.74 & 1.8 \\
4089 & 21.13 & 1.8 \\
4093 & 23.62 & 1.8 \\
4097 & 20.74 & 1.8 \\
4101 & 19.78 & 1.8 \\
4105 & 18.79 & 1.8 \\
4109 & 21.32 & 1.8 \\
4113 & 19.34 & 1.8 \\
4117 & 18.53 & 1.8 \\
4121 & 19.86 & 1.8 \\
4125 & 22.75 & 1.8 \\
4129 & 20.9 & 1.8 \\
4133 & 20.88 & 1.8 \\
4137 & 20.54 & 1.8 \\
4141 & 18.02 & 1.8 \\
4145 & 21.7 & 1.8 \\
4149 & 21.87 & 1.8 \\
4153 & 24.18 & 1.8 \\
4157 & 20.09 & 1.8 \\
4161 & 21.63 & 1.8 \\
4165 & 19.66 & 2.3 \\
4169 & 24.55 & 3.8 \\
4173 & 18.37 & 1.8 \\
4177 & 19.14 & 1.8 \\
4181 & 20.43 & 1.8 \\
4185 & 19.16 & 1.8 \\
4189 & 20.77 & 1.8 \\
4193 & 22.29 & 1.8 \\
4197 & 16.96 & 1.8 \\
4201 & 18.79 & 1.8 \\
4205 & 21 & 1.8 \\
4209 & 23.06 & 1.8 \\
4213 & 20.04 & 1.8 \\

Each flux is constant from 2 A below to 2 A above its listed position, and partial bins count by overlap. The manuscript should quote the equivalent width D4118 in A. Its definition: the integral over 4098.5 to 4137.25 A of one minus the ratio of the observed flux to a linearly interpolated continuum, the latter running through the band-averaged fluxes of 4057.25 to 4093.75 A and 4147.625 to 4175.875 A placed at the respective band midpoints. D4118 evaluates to 1.0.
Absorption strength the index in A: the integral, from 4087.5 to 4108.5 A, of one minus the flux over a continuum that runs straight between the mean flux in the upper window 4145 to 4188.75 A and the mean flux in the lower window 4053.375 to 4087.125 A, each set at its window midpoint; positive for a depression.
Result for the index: -0.64 A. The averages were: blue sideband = 19.9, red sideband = 20.9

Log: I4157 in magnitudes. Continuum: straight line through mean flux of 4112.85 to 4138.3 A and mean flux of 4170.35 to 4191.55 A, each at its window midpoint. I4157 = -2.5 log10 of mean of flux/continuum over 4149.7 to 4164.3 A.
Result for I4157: -0.09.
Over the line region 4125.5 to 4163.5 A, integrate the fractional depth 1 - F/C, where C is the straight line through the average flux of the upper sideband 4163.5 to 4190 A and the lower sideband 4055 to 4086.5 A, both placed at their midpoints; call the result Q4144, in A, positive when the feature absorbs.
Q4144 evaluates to -1.9 A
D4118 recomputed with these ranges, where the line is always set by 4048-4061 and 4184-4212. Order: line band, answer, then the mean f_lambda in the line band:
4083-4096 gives -0.5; 21.7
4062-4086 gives 1.3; 19.8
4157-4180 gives -0.1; 20.6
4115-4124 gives 0.5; 19.6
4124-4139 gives -0.4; 21.2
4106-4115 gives 0.3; 20.2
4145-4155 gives -1.1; 22.8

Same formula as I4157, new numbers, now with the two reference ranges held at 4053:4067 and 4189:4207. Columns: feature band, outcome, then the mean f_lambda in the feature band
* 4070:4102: -0.07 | 20.8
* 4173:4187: 0.02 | 19.4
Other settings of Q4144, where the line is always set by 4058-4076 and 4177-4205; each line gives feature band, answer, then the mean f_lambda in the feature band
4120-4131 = -1.0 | 21.3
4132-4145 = -0.3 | 20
